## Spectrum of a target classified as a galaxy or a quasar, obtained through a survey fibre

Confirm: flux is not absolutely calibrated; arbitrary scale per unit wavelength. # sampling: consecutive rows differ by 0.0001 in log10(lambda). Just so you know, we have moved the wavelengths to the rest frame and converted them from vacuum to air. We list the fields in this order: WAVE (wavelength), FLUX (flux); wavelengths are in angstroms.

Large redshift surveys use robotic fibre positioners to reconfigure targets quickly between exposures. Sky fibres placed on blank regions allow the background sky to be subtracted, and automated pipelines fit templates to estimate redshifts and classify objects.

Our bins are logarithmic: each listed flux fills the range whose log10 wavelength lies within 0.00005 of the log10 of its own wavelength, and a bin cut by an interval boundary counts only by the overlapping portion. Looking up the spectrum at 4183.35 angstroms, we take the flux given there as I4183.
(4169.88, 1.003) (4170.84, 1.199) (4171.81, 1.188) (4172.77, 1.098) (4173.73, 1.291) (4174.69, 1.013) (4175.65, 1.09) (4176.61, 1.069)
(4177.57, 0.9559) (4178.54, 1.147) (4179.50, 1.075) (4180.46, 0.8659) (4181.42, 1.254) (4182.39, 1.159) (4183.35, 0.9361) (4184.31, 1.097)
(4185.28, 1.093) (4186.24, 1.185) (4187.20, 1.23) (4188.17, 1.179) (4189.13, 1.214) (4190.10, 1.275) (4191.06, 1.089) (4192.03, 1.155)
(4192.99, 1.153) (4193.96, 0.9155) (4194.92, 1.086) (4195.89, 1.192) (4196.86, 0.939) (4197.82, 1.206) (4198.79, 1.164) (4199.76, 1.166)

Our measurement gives 0.9361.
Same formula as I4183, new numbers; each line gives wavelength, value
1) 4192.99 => 1.153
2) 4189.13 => 1.214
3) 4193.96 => 0.9155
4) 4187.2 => 1.23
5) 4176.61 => 1.069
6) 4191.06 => 1.089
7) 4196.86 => 0.939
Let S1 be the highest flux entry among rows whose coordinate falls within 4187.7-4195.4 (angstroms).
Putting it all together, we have 1.275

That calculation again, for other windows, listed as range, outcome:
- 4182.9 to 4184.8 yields 1.097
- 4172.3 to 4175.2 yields 1.291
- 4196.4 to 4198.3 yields 1.206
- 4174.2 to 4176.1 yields 1.09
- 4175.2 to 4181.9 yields 1.254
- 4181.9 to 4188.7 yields 1.23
